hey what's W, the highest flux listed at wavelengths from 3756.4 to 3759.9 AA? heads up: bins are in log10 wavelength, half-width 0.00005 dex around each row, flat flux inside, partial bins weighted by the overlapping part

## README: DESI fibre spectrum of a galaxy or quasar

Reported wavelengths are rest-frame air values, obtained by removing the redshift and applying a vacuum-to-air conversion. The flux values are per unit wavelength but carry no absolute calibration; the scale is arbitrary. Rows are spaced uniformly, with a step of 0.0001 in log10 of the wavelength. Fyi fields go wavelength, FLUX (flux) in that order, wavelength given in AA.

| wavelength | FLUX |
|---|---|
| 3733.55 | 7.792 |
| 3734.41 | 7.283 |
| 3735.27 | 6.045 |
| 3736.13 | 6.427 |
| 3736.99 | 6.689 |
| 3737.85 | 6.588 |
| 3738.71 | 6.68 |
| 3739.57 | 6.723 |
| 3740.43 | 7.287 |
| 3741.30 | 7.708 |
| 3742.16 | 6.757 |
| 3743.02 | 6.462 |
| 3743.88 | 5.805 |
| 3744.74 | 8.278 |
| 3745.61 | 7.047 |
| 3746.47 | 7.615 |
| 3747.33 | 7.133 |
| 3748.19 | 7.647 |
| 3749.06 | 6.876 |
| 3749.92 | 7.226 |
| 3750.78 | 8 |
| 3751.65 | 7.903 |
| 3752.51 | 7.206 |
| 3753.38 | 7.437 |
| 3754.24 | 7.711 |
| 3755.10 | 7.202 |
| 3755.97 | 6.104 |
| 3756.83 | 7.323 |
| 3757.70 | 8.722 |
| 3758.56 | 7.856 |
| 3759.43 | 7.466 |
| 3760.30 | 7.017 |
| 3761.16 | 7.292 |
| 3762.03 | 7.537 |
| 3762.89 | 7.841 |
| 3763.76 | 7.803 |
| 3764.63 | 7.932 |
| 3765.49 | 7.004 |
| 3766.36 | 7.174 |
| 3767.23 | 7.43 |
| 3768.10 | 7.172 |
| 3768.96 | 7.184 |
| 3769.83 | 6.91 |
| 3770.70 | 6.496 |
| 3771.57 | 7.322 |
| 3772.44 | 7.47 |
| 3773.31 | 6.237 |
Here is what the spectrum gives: 8.722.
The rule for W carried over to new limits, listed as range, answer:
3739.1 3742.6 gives 7.708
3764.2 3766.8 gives 7.932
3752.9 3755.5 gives 7.711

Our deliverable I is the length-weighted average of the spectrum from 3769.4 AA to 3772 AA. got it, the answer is 6.9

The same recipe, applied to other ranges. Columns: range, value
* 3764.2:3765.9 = 7.5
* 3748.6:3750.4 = 7.09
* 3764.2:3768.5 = 7.34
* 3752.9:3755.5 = 7.46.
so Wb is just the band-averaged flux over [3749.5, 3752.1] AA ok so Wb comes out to 7.71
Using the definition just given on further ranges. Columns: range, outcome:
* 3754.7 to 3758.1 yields 7.31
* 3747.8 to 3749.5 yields 7.24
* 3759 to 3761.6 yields 7.25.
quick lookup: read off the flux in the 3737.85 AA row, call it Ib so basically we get 6.588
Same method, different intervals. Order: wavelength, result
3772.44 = 7.47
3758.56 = 7.856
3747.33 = 7.133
